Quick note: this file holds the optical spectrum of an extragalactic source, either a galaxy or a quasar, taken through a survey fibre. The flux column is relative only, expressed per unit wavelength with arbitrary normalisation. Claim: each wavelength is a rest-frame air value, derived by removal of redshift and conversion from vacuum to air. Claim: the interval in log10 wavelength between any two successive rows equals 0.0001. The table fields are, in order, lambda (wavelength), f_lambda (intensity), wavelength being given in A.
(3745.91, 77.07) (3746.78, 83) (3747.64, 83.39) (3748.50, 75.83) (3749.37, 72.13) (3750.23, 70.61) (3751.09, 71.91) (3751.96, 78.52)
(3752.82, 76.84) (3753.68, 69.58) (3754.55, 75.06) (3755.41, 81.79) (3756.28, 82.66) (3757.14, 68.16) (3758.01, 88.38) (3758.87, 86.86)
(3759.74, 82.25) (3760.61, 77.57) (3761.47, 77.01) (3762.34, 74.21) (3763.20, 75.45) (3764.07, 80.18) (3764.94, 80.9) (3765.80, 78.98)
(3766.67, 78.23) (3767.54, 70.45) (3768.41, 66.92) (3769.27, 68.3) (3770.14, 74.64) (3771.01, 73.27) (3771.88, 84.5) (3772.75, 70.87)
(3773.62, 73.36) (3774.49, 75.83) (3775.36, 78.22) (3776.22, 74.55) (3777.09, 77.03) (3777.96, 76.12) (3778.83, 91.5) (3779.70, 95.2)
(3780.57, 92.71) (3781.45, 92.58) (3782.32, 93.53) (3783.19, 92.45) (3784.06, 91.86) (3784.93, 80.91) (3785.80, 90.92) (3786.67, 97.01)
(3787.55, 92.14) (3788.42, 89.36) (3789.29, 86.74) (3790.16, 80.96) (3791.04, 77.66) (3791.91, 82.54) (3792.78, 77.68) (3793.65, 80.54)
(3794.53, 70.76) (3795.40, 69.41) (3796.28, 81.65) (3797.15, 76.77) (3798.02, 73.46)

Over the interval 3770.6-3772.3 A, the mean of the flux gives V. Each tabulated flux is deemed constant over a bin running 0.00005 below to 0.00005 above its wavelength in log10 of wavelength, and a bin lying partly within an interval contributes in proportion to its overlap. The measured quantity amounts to 78.8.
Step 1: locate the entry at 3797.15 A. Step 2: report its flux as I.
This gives 76.77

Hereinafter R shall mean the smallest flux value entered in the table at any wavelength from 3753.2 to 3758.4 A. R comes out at 68.16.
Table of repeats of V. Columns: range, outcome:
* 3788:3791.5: 83.7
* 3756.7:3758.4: 78.1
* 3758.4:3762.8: 79.7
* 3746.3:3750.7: 76.9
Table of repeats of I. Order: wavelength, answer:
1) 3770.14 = 74.64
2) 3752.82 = 76.84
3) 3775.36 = 78.22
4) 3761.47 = 77.01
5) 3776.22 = 74.55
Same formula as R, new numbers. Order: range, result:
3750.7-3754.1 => 69.58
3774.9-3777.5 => 74.55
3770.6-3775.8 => 70.87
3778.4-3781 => 91.5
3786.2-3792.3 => 77.66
